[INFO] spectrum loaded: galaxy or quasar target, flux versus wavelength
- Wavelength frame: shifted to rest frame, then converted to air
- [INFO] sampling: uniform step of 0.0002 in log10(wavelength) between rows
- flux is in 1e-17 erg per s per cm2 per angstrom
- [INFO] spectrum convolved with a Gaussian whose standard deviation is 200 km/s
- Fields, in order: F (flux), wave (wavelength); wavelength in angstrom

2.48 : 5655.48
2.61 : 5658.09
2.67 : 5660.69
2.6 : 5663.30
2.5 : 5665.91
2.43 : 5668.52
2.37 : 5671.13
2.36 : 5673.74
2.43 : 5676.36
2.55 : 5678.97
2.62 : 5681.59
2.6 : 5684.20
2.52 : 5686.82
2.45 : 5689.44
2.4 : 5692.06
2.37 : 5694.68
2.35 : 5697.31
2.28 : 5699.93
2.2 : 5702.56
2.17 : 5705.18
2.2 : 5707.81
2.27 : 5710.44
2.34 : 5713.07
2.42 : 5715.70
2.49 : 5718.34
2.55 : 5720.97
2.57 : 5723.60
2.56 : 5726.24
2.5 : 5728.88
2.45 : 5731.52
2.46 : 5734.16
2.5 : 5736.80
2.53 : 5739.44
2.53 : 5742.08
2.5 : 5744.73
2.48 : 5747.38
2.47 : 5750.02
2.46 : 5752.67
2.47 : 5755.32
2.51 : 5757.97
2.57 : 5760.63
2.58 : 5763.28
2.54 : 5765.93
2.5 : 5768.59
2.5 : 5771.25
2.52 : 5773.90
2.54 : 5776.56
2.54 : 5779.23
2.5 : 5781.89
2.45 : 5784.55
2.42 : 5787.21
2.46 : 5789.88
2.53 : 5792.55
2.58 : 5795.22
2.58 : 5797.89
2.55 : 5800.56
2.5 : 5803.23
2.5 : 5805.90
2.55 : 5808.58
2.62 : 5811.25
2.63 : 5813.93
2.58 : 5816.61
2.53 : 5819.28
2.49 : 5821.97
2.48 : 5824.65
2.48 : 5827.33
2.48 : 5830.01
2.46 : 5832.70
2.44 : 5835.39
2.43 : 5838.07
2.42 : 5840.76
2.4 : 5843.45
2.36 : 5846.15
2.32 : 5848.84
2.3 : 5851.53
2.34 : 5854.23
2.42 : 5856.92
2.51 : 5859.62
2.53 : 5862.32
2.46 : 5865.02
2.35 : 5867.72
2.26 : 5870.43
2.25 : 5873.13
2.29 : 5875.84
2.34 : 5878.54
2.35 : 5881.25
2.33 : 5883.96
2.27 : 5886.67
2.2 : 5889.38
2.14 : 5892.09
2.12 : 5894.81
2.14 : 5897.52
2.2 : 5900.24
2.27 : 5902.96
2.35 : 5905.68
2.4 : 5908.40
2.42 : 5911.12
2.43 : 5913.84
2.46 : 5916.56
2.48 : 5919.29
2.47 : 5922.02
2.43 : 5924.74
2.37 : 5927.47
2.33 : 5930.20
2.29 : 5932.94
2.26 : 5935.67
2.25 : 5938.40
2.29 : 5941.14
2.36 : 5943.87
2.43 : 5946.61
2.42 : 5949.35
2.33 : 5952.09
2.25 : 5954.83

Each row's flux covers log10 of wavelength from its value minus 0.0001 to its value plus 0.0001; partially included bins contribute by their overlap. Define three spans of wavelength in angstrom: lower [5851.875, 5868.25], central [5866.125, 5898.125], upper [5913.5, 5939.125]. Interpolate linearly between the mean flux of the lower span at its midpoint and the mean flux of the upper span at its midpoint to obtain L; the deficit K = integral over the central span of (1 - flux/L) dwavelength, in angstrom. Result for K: 2.1 angstrom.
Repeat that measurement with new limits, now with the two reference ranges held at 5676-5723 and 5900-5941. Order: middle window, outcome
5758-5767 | -0.6 angstrom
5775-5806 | -1.6 angstrom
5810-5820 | -0.9 angstrom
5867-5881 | 0.4 angstrom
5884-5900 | 1.2 angstrom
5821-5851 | -0.6 angstrom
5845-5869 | -0.3 angstrom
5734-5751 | -0.7 angstrom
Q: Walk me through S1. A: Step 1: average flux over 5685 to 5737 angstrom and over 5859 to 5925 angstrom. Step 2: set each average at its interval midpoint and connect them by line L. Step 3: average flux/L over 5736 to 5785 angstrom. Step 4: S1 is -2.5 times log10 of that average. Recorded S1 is -0.06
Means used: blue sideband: 2.4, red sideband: 2.33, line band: 2.51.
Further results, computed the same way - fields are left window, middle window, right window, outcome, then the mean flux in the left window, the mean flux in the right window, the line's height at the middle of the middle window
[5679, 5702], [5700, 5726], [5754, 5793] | 0.05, 2.45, 2.51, 2.46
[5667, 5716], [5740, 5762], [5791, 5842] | -0.02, 2.39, 2.52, 2.45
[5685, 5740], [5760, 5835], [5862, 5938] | -0.07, 2.41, 2.32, 2.37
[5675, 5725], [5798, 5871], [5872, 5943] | -0.05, 2.41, 2.31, 2.35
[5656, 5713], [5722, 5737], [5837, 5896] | -0.05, 2.42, 2.34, 2.4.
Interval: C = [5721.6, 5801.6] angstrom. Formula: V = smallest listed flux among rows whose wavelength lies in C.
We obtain 2.42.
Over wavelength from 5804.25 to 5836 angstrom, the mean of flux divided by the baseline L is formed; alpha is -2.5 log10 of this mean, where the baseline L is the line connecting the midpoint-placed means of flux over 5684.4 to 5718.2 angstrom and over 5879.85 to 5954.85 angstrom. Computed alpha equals -0.08 mag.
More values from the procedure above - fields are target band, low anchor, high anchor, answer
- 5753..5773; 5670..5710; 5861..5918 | -0.07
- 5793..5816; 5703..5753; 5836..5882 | -0.07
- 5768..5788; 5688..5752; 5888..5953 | -0.05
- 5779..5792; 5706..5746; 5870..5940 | -0.03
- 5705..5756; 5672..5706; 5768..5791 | 0.00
